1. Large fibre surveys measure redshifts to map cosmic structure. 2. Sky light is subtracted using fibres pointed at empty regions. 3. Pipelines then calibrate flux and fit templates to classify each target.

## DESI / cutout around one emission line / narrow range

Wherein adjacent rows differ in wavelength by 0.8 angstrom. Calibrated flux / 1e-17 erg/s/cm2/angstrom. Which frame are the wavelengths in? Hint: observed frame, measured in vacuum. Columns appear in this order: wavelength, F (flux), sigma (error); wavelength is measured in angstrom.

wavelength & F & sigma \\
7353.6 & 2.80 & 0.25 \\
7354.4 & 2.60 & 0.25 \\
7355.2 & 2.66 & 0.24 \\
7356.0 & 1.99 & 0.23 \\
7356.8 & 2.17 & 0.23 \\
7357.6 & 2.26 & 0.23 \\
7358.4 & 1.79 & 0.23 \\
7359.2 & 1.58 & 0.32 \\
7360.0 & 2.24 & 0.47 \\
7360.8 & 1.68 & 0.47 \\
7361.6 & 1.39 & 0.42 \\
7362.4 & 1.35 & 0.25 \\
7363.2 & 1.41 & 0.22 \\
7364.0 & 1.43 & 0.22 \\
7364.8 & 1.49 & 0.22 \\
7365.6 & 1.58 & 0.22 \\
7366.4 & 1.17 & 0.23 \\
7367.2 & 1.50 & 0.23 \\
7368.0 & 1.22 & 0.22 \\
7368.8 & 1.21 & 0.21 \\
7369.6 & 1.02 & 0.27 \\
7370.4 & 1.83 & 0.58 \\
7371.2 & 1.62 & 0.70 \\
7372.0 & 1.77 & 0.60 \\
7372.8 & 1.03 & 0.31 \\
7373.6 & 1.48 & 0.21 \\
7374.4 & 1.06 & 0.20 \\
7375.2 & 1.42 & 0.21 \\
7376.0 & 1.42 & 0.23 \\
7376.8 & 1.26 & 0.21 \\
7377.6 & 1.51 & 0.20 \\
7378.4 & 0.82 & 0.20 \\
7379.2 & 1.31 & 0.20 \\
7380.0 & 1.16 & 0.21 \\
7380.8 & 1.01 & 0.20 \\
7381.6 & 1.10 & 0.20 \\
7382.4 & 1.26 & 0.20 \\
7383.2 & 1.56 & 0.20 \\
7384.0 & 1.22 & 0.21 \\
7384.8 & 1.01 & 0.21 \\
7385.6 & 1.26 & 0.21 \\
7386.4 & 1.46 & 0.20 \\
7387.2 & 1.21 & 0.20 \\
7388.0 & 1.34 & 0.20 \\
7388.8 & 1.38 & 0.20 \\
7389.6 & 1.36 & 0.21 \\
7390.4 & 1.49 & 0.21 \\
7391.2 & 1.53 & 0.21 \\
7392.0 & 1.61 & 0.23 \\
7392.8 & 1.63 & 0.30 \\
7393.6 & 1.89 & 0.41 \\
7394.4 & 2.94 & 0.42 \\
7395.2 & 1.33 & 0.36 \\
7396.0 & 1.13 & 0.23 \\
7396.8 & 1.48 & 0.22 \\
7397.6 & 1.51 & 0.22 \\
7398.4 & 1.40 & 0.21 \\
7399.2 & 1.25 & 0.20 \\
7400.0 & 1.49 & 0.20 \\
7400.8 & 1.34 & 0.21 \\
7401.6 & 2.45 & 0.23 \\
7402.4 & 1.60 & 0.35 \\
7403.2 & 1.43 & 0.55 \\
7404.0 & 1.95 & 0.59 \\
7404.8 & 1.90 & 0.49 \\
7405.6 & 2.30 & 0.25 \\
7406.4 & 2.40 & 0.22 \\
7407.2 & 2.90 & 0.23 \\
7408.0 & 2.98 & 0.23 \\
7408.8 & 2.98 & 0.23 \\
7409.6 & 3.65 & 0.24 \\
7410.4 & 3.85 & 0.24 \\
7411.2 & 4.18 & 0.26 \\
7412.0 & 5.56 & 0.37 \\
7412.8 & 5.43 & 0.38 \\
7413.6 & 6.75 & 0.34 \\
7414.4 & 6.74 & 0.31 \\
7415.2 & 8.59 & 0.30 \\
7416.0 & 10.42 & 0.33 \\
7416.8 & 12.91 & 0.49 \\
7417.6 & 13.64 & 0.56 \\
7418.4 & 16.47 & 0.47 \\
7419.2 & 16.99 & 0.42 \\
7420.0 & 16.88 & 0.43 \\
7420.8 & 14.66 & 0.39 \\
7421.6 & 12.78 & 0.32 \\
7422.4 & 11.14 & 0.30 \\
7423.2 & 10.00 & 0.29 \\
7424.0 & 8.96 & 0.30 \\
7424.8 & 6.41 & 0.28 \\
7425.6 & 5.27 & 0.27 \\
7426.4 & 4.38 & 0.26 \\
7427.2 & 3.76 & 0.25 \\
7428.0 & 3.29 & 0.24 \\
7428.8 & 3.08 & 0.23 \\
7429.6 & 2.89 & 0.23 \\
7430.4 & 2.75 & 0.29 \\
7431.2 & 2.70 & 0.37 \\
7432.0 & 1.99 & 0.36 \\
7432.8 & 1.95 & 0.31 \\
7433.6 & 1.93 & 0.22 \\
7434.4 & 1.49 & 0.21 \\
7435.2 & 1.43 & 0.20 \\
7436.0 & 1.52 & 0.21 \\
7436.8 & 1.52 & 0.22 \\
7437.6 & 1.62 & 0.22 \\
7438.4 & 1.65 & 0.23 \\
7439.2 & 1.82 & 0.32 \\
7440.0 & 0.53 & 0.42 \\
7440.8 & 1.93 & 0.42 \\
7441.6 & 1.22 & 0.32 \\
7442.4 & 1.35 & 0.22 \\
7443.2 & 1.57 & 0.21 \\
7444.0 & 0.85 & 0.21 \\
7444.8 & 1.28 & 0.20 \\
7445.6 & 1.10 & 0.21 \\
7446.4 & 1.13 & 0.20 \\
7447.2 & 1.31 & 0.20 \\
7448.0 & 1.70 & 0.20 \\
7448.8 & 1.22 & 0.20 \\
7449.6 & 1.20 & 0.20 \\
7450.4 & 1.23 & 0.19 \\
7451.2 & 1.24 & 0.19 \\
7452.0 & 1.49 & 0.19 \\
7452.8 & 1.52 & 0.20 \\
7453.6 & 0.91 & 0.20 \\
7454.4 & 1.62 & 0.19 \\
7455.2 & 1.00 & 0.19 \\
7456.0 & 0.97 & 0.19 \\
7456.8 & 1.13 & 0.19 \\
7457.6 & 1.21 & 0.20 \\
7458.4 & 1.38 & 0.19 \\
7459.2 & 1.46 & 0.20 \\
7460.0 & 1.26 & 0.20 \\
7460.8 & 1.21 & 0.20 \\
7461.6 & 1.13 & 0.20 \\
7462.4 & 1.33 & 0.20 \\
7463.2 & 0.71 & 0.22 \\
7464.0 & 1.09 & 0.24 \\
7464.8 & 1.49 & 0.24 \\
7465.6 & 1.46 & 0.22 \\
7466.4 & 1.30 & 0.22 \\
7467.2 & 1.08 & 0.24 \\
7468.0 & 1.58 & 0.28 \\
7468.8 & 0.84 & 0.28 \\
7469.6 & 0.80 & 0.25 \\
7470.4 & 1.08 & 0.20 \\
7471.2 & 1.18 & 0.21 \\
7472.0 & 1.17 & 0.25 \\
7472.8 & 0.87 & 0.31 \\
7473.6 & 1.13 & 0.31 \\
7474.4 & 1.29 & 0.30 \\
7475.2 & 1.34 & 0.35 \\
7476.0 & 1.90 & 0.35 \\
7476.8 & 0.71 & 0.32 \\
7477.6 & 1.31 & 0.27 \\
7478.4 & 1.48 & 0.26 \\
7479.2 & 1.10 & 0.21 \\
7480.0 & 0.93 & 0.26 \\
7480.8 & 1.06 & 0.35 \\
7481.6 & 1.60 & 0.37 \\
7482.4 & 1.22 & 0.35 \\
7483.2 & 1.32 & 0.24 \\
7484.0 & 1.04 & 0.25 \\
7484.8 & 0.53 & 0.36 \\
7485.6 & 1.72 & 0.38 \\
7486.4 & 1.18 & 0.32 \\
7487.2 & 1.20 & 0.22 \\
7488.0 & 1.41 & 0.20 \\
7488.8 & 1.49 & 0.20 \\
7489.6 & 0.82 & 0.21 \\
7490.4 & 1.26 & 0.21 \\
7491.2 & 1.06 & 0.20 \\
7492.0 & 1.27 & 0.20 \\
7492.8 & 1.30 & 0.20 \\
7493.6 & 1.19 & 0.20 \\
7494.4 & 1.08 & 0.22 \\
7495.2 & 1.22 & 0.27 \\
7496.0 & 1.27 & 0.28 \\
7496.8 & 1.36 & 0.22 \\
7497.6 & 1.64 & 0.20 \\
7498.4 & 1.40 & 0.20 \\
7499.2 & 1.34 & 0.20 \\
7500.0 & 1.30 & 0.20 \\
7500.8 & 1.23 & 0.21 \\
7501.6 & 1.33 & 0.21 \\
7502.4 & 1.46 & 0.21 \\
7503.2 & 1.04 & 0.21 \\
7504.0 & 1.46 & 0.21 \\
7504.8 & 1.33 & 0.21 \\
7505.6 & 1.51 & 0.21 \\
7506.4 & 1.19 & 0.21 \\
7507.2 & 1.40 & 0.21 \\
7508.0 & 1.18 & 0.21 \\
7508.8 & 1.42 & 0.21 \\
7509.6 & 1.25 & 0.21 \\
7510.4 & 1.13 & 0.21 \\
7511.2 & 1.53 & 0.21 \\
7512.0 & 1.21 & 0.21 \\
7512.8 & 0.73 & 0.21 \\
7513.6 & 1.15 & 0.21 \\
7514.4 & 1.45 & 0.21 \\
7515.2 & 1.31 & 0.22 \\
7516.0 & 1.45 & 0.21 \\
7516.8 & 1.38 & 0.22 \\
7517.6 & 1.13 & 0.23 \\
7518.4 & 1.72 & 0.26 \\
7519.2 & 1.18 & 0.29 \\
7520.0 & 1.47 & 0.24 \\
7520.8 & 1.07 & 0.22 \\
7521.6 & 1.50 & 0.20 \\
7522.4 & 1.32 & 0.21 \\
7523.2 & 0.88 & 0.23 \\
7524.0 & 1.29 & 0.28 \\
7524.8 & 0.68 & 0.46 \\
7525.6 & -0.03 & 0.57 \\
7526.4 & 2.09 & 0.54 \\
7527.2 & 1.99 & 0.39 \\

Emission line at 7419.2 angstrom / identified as [O III]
